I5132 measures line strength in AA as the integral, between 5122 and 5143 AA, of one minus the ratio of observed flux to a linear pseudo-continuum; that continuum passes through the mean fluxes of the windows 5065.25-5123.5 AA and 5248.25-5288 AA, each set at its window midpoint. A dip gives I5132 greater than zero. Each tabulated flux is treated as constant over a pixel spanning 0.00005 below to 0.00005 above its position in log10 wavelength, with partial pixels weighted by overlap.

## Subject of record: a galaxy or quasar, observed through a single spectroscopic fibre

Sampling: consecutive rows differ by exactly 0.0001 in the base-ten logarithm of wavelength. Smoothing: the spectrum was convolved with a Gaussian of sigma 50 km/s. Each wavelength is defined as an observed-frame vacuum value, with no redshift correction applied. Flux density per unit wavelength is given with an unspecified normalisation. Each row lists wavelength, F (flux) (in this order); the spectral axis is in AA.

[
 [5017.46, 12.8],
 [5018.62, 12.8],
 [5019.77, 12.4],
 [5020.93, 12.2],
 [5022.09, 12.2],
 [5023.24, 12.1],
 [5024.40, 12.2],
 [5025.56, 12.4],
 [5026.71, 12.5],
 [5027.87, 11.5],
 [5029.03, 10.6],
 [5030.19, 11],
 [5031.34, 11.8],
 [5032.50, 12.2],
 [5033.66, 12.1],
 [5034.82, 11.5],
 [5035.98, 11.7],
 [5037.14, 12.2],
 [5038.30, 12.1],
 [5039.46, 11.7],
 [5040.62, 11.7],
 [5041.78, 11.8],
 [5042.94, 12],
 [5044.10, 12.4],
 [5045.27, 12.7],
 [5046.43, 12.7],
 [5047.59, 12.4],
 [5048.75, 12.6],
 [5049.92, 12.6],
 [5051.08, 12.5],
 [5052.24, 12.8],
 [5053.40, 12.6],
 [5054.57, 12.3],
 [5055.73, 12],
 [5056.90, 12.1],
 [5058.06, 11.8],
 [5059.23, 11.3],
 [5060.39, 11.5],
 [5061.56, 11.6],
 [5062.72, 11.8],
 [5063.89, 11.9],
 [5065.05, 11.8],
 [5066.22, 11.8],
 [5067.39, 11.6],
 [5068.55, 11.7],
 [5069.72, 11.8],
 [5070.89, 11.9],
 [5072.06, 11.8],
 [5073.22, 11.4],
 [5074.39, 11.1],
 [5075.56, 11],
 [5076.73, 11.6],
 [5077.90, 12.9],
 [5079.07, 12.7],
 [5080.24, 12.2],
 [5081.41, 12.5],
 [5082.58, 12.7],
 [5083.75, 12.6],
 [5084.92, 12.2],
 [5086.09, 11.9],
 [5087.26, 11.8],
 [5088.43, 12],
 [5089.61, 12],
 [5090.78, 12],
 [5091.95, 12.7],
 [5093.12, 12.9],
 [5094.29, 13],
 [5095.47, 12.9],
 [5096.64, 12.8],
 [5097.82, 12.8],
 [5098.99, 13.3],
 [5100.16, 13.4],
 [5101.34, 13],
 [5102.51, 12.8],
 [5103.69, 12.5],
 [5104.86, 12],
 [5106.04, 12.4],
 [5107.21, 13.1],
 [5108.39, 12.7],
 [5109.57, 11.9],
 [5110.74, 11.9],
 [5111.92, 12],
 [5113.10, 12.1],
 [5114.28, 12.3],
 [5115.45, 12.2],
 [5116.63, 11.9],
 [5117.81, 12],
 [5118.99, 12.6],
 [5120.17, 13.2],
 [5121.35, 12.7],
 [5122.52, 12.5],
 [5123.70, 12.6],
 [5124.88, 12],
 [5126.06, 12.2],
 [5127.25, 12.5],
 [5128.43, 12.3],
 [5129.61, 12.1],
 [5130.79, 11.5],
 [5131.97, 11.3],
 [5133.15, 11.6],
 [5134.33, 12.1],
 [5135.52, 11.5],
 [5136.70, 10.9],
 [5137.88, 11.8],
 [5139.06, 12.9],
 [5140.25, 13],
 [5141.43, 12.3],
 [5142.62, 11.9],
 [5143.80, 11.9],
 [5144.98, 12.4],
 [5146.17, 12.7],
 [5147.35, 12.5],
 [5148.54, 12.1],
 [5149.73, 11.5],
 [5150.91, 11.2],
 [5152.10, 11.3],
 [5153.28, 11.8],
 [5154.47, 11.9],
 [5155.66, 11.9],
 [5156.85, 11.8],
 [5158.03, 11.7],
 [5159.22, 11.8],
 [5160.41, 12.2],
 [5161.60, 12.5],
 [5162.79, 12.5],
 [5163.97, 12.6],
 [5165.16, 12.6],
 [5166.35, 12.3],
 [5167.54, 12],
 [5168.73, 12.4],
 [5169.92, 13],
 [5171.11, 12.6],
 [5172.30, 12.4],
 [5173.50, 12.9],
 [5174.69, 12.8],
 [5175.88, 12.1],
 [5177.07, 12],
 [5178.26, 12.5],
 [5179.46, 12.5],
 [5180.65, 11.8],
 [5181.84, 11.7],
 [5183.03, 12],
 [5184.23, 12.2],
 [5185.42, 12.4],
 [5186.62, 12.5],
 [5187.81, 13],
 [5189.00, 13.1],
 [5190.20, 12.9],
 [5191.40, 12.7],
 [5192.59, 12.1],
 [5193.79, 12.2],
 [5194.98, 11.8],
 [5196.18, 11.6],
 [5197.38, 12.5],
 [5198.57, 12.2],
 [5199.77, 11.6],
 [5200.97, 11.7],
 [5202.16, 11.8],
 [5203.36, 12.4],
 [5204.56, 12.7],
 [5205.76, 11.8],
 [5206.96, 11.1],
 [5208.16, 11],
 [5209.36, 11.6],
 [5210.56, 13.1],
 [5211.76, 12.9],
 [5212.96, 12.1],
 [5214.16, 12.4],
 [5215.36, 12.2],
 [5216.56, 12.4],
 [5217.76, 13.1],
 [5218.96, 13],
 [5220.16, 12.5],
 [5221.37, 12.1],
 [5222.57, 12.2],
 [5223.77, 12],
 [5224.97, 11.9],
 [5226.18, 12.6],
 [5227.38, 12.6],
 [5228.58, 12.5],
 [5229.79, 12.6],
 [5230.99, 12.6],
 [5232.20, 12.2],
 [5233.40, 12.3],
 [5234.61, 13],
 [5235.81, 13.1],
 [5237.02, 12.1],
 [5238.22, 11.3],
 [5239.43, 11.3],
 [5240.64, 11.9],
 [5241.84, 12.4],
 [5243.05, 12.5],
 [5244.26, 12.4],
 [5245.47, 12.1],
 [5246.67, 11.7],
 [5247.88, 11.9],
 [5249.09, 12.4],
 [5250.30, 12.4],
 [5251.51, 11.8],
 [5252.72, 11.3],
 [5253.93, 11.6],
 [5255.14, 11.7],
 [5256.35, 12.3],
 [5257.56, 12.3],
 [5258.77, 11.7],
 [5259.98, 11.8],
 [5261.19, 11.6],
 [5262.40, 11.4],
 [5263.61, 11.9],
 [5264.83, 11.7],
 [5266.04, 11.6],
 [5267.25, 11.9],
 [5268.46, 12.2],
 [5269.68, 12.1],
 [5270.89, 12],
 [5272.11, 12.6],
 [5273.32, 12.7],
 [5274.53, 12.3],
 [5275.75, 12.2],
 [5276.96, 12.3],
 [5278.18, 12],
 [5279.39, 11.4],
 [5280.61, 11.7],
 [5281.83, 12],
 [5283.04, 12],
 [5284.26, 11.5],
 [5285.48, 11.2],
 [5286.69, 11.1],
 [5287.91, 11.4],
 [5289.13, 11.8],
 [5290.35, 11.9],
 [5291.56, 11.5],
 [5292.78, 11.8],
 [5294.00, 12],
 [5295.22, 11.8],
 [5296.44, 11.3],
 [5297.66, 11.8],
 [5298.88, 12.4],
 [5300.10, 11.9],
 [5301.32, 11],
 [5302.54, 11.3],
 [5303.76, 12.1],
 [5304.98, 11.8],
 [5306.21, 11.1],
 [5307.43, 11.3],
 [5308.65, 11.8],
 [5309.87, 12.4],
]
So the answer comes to 0.3 AA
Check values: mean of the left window 12.3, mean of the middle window 12.1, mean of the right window 11.9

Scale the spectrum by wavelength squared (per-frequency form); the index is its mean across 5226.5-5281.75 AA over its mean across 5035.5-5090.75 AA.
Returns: 1.08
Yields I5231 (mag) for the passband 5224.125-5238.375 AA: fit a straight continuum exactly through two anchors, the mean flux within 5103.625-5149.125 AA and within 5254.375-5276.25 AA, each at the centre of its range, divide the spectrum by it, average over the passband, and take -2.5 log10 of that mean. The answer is -0.03 mag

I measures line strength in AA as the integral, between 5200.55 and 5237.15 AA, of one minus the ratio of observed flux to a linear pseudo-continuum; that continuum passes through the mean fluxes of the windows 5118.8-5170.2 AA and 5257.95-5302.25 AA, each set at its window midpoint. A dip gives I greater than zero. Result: -1.1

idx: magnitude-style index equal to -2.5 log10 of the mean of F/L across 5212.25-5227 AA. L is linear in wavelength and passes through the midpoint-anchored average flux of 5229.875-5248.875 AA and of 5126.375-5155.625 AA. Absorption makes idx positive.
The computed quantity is -0.020 mag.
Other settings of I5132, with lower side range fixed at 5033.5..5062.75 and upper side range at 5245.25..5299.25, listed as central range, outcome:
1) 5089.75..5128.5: -1.5 AA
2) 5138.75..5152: -0.2 AA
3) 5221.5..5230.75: -0.3 AA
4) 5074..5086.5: -0.1 AA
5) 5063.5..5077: 0.5 AA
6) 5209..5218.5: -0.5 AA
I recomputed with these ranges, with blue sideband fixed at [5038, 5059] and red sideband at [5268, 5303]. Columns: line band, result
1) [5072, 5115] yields -0.7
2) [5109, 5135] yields -0.1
